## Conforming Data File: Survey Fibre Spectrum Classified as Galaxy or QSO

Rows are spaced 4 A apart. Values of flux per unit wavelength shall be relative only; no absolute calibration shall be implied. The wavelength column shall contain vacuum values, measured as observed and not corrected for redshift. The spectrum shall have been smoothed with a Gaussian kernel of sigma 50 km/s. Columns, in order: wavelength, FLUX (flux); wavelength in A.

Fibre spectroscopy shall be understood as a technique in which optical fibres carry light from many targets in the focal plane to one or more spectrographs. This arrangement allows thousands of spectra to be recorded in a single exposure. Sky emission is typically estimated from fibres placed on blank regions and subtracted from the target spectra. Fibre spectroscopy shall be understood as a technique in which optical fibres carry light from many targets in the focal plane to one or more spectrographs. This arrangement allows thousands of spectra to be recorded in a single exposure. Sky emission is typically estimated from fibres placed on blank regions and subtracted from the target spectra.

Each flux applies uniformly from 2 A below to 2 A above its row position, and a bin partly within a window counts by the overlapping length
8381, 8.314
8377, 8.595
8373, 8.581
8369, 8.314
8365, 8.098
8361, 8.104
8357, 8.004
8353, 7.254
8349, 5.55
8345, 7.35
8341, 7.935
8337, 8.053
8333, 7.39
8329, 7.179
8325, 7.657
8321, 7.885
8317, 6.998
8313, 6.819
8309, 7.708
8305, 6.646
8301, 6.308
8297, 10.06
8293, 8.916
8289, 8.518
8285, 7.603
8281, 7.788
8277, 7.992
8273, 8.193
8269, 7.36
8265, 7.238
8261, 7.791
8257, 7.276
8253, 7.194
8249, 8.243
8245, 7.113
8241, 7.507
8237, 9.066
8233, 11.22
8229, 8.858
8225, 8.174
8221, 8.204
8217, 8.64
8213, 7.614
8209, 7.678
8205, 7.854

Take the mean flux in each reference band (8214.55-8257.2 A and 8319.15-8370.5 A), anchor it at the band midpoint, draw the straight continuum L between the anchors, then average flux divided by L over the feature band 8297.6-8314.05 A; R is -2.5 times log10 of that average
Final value 0.10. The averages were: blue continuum 8.35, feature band 7.14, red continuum 7.59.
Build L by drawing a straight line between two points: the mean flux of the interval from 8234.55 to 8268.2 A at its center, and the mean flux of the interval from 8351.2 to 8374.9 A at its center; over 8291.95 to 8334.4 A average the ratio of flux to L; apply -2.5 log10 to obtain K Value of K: 0.05 mag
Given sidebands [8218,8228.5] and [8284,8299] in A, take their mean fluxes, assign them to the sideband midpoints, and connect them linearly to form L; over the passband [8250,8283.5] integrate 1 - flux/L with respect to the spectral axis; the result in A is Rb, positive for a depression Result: 4.0 A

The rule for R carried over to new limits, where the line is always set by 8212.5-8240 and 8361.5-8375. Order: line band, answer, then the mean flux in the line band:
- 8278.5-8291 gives 0.09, 7.97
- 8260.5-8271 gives 0.17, 7.42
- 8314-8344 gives 0.12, 7.55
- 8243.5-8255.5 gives 0.16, 7.52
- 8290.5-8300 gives -0.06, 9.1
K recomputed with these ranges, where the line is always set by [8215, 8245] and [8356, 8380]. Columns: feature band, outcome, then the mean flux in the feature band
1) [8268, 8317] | 0.10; 7.8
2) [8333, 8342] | 0.07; 7.87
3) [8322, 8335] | 0.13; 7.45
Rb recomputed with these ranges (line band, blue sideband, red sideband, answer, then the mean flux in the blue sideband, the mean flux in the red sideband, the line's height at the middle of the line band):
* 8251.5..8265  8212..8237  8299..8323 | 1.2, 8.85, 7.06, 8.15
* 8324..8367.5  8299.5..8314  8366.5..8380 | 1.7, 6.89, 8.47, 7.82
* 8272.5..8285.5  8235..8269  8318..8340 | -0.4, 7.66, 7.62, 7.65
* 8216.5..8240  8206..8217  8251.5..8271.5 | -4.0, 7.85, 7.4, 7.7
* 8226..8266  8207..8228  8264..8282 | -1.3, 8.1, 7.74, 7.91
